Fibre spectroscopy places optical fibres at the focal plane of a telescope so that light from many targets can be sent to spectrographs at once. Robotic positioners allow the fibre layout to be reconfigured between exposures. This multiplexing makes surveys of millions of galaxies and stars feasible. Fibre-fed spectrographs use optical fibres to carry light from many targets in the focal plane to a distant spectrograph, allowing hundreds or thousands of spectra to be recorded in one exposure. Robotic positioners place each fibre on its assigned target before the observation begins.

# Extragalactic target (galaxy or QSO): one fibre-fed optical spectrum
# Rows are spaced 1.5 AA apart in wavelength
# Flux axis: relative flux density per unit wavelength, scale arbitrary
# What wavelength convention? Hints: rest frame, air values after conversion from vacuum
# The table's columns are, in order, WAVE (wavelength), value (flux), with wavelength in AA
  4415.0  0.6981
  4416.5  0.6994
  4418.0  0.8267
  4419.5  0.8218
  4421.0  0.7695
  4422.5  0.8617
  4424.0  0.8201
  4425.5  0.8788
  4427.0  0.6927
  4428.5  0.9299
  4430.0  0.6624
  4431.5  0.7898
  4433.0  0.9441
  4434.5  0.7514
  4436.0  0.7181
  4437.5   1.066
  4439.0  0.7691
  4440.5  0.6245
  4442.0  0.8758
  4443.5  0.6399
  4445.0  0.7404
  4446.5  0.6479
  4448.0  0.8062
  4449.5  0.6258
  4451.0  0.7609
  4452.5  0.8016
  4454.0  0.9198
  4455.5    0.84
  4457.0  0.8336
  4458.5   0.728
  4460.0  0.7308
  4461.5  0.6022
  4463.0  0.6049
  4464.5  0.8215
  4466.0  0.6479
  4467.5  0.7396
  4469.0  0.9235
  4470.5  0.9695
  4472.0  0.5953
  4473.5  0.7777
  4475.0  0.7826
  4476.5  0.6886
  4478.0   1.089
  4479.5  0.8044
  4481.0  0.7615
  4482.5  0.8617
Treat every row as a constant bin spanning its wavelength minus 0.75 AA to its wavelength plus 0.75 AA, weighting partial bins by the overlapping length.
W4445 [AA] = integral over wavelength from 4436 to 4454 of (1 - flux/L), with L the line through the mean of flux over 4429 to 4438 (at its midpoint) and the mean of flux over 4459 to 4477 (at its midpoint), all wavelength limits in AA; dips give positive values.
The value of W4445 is 0.6 AA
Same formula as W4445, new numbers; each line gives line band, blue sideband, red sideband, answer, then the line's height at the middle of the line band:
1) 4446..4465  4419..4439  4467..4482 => 1.62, 0.818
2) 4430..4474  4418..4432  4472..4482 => 1.98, 0.803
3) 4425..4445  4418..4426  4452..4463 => 0.34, 0.806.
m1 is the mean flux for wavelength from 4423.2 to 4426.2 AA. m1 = 0.849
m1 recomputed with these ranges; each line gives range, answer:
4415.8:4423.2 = 0.796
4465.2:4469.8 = 0.773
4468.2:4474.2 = 0.816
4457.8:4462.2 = 0.687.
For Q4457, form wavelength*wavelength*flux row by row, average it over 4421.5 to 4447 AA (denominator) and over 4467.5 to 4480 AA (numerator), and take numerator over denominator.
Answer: 1.1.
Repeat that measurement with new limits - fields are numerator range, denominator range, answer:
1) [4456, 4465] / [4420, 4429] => 0.89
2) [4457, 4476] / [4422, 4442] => 0.94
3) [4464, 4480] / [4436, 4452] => 1.08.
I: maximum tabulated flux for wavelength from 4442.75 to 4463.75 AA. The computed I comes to 0.9198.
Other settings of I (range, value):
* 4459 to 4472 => 0.9695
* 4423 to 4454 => 1.066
